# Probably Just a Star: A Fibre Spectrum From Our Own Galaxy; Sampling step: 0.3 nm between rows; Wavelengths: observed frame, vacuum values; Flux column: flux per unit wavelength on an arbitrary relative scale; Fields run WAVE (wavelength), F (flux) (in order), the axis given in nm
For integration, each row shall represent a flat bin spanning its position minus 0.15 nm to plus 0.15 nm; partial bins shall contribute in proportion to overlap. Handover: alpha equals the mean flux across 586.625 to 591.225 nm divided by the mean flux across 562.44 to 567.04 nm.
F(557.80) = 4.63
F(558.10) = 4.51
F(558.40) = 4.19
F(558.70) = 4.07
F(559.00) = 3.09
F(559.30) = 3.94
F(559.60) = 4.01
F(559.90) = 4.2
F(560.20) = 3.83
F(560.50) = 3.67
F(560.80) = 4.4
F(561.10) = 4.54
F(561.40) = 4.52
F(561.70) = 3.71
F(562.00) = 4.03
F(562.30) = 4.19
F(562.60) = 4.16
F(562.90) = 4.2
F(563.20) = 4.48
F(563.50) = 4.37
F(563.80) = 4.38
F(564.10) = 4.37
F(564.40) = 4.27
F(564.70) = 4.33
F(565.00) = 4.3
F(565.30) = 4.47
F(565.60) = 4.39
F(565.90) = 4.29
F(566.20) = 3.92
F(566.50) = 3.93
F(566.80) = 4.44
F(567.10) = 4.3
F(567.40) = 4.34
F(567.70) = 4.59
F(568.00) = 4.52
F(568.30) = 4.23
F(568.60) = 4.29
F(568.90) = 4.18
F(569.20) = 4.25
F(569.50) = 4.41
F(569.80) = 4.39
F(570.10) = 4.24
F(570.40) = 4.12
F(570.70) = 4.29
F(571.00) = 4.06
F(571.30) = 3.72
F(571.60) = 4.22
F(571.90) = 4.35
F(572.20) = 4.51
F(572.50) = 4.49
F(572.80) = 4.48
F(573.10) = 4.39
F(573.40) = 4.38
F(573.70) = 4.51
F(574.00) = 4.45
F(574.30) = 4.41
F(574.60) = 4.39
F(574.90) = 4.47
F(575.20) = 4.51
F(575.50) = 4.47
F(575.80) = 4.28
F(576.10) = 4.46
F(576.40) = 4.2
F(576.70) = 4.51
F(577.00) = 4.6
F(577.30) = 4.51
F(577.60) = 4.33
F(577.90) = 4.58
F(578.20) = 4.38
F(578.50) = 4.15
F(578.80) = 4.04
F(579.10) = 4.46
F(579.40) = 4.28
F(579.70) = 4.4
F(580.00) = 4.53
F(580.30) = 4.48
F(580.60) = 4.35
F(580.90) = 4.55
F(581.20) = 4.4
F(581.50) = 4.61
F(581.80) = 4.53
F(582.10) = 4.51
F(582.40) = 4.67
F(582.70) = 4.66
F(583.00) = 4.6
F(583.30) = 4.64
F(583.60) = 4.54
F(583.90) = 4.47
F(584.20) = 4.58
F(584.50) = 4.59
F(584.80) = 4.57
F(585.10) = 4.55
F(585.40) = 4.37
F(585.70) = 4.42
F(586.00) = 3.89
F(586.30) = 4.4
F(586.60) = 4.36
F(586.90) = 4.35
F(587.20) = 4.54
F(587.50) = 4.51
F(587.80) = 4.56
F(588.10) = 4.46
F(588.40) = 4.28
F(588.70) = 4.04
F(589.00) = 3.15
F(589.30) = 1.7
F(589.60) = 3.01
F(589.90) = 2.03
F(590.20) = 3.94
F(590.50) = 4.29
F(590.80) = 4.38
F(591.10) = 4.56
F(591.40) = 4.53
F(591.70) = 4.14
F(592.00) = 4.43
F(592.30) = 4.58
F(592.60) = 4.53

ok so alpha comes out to 0.90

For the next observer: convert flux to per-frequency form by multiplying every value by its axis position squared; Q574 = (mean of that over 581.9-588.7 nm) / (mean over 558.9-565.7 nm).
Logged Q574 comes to 1.16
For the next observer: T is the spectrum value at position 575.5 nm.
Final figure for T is 4.47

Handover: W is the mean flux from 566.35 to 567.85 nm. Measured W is 4.32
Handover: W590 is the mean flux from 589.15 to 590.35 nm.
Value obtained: 2.67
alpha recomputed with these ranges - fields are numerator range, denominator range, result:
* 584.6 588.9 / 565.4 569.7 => 1.02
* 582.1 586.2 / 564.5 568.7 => 1.04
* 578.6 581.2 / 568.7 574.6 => 1.02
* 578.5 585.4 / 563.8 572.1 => 1.05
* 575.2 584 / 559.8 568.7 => 1.05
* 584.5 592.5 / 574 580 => 0.93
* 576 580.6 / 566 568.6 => 1.03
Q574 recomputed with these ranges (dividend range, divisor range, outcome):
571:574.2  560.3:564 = 1.07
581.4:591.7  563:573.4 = 1.04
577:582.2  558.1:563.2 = 1.16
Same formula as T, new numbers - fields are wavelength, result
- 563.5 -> 4.37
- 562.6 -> 4.16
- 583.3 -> 4.64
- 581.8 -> 4.53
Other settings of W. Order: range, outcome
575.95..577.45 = 4.46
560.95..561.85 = 4.26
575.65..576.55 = 4.31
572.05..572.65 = 4.5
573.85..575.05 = 4.43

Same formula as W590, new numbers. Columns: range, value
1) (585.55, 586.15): 4.16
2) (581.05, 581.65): 4.51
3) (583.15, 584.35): 4.56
